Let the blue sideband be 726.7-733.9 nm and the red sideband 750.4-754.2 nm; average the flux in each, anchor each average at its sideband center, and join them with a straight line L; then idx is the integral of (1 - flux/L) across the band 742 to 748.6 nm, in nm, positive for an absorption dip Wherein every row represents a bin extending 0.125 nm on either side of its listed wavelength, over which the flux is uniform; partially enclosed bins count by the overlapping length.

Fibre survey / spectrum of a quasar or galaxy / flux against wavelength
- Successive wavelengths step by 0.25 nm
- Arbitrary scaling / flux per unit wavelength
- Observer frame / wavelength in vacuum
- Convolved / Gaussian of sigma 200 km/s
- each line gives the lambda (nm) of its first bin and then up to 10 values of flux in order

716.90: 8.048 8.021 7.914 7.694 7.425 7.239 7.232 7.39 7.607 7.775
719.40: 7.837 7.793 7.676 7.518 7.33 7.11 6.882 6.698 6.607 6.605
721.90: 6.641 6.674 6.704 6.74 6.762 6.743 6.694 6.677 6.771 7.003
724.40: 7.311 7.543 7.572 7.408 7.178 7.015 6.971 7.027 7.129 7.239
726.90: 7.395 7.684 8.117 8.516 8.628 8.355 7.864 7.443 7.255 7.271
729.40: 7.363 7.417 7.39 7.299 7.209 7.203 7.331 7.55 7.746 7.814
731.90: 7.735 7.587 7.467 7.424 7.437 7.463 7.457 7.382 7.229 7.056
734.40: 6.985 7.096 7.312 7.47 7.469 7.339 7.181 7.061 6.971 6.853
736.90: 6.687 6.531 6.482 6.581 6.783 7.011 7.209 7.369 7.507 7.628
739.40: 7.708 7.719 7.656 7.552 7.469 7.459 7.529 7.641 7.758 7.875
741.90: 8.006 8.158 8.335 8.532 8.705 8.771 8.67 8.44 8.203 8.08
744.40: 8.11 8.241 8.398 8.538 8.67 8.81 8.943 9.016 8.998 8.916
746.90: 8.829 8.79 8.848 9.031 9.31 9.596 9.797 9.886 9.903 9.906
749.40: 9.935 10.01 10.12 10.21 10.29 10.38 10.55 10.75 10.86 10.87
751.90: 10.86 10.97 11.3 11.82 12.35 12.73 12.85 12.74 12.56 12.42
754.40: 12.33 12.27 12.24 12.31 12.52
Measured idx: 1.00 nm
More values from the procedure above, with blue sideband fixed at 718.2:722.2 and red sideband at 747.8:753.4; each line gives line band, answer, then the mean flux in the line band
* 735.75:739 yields 0.78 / 6.94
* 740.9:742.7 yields 0.31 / 7.99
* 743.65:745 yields 0.23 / 8.22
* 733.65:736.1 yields 0.45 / 7.24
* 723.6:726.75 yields 0.25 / 7.15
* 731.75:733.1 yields 0.17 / 7.53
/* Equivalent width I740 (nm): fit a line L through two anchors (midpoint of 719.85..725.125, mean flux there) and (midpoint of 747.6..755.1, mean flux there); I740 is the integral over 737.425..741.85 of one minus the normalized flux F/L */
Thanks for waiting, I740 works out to 0.91 nm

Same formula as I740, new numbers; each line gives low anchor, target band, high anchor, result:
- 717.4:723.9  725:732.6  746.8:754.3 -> 0.525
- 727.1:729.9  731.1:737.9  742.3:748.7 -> 0.761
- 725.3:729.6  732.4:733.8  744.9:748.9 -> 0.099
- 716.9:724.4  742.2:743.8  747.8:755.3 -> 0.232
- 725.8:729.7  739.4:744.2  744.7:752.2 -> 0.519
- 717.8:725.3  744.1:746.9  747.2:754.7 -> 0.414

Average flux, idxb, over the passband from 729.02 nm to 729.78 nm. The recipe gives 7.35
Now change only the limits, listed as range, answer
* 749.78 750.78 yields 10.3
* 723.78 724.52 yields 7.03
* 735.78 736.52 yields 7.07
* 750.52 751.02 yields 10.5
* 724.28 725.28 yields 7.46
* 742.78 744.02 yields 8.56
